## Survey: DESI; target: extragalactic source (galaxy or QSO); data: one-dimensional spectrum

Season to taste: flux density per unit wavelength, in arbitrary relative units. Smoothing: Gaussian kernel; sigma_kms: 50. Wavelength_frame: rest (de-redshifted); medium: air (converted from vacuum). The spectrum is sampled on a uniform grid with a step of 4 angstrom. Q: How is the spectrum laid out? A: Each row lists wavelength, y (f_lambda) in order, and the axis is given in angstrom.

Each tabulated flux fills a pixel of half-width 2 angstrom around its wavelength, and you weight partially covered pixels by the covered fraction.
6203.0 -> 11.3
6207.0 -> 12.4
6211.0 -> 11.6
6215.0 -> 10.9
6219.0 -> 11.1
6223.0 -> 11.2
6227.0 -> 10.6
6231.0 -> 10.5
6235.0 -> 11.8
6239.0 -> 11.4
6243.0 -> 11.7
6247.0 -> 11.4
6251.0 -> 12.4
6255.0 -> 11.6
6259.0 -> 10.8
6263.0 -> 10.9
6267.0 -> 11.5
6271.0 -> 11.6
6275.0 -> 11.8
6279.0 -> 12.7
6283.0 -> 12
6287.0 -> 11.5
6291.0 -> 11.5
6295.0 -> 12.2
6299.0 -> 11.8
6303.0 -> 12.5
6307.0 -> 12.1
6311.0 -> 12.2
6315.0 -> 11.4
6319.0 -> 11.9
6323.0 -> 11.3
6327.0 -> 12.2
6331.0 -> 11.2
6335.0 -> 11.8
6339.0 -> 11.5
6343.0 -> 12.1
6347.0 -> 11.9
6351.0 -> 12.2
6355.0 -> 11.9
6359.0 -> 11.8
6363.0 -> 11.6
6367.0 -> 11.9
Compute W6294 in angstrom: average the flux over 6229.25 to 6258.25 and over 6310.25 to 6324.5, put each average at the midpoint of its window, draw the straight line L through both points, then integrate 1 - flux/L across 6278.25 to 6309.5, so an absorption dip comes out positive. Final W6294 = -1.05 angstrom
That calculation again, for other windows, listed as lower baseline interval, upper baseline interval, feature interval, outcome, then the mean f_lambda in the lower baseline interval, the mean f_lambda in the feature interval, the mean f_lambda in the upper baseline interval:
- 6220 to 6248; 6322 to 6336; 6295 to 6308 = -0.7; 11.2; 12.1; 11.6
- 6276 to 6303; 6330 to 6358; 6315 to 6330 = 0.2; 12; 11.7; 11.8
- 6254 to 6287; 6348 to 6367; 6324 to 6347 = 0.1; 11.6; 11.8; 11.9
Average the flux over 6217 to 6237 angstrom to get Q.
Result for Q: 11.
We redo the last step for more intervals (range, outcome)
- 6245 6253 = 11.9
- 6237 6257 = 11.7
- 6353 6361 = 11.9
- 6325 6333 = 11.7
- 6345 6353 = 12.1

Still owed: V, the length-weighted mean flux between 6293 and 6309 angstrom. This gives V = 12.1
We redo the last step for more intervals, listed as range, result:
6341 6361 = 12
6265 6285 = 11.9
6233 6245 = 11.6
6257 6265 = 10.9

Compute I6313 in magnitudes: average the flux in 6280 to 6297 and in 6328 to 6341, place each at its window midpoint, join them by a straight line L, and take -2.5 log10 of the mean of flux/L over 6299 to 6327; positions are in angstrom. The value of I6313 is -0.020 mag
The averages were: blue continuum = 11.9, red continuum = 11.6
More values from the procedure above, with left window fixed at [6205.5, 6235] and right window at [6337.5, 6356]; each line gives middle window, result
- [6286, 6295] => 0.00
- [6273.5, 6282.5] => -0.06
